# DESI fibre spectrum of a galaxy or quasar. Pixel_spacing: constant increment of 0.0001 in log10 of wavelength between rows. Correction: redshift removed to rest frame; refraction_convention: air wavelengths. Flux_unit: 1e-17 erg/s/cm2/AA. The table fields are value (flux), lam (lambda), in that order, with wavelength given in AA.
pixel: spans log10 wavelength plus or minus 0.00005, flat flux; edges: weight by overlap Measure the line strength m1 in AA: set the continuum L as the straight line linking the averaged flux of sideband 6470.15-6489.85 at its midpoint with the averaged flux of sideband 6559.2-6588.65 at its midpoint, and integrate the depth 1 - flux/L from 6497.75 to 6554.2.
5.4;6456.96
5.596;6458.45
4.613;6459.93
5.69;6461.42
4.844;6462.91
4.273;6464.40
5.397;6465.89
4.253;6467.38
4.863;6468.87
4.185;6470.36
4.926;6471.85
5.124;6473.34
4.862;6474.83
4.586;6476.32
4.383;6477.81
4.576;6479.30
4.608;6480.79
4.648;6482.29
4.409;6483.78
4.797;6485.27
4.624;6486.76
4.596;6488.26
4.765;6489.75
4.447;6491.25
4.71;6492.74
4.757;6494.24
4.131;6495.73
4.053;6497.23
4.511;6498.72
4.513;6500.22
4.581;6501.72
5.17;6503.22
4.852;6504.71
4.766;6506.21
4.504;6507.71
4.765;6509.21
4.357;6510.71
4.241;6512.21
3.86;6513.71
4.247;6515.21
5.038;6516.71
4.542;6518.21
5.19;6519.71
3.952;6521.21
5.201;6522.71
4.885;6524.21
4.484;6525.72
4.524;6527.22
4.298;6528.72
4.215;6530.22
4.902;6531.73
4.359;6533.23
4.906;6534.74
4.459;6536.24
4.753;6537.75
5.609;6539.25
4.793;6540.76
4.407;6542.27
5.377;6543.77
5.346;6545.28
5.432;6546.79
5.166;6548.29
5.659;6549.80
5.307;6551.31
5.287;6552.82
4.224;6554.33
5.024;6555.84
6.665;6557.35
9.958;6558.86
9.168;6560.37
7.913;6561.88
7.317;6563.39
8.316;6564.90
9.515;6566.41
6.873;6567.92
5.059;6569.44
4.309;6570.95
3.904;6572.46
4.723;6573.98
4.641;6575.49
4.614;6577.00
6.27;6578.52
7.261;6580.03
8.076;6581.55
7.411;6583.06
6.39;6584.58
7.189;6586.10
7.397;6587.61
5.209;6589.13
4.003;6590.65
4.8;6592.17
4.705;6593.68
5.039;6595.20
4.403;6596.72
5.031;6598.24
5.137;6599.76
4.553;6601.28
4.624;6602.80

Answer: 8.83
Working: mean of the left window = 4.66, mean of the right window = 6.68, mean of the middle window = 4.76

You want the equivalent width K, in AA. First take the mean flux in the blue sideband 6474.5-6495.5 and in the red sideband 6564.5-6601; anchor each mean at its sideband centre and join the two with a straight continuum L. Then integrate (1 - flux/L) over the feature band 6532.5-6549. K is 1.0 AA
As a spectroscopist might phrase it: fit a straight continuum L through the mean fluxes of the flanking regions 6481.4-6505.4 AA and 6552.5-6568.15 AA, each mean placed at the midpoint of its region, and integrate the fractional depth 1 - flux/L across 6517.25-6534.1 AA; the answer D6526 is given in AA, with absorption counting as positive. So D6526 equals 3.75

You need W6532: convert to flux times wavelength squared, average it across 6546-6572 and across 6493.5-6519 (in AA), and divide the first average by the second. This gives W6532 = 1.5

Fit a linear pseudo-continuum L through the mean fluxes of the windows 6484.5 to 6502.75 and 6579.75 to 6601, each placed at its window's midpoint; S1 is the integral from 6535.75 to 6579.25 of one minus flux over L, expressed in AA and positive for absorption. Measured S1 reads -4.0 AA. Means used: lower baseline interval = 4.55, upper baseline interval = 5.8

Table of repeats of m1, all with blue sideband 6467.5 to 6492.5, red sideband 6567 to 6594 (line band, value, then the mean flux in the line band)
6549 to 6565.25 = -3.7 AA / 6.76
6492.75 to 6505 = 0.7 AA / 4.57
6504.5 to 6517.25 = 1.3 AA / 4.49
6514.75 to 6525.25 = 0.7 AA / 4.73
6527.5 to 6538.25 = 1.4 AA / 4.55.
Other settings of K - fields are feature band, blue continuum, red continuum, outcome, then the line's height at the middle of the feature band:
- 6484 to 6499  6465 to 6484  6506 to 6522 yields 0.2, 4.6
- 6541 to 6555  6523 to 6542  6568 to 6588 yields 0.0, 5.12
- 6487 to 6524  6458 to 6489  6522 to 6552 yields 1.9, 4.83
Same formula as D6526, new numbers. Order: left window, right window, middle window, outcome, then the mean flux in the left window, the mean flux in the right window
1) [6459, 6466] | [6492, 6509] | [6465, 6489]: 0.7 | 4.94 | 4.6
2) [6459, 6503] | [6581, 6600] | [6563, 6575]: -1.4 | 4.66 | 5.74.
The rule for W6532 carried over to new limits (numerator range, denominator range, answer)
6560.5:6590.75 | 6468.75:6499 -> 1.44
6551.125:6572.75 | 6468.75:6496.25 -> 1.48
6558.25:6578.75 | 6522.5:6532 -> 1.45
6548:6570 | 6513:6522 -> 1.54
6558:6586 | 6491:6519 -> 1.52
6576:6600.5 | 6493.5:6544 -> 1.28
